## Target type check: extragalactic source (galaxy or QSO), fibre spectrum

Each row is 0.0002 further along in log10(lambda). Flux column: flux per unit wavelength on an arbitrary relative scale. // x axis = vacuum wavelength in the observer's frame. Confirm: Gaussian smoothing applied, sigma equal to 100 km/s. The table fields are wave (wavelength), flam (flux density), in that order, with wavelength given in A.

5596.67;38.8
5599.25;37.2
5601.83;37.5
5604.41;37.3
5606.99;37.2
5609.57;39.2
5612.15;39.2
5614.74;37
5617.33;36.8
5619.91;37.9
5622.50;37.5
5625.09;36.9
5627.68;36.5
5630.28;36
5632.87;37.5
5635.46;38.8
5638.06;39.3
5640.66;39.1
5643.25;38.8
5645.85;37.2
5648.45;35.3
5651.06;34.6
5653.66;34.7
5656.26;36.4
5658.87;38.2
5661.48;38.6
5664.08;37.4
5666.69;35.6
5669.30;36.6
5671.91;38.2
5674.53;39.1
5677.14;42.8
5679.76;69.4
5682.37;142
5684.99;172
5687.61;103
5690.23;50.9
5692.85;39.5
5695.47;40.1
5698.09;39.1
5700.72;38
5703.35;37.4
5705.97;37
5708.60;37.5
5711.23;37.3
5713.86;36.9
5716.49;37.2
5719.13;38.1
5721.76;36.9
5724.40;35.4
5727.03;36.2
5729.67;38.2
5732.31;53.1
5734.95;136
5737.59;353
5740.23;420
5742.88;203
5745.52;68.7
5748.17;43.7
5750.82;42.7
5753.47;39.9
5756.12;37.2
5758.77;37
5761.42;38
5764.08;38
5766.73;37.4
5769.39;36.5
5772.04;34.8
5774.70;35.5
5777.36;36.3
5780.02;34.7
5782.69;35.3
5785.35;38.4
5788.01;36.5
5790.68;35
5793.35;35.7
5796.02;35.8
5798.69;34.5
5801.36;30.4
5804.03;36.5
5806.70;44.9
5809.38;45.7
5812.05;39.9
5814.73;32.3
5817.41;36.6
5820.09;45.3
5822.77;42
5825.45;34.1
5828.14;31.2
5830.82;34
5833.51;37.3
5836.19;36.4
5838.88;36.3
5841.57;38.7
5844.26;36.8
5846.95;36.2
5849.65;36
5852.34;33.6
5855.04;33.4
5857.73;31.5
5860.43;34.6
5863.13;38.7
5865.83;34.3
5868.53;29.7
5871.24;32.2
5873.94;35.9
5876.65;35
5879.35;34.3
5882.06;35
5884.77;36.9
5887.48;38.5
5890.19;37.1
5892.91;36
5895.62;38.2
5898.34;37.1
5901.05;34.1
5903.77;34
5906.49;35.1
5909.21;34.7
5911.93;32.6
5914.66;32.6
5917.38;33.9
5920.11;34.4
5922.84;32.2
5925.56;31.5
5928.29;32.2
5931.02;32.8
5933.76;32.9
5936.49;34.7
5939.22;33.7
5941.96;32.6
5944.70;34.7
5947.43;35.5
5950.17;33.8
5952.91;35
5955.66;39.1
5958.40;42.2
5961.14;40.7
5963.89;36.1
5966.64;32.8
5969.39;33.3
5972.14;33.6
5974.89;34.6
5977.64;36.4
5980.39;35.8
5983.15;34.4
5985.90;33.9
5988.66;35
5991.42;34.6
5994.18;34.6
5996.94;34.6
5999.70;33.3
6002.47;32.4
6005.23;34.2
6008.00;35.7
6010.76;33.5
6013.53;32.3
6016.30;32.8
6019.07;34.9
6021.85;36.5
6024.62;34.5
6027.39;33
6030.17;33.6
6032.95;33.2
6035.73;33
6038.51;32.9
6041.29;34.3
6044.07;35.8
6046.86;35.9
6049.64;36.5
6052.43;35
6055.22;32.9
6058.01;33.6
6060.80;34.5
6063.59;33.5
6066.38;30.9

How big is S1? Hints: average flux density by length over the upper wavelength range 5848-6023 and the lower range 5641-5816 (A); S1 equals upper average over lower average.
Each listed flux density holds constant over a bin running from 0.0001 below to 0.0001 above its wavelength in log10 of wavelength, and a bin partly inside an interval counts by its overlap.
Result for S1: 0.6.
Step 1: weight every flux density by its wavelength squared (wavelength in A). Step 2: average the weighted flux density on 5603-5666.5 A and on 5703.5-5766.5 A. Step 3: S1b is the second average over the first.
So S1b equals 2.23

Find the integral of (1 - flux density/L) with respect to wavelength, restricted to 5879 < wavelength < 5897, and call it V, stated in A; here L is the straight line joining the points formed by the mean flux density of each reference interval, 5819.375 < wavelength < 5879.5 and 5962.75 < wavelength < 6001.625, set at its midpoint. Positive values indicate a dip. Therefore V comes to -0.8 A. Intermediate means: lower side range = 35.5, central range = 36.7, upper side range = 34.5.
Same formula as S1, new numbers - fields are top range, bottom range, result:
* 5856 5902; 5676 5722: 0.61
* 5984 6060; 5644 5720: 0.69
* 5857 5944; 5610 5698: 0.71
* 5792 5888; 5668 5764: 0.48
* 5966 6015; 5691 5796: 0.54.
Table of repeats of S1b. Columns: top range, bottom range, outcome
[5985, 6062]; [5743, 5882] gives 0.95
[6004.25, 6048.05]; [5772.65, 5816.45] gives 1.01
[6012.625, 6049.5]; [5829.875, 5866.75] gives 1.02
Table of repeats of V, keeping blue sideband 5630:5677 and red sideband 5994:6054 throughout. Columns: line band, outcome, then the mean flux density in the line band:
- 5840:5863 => 0.3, 35.3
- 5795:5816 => -0.8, 37.6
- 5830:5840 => -0.1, 36.1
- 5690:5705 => -1.2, 40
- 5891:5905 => -0.3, 35.9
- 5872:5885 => 0.1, 35.2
